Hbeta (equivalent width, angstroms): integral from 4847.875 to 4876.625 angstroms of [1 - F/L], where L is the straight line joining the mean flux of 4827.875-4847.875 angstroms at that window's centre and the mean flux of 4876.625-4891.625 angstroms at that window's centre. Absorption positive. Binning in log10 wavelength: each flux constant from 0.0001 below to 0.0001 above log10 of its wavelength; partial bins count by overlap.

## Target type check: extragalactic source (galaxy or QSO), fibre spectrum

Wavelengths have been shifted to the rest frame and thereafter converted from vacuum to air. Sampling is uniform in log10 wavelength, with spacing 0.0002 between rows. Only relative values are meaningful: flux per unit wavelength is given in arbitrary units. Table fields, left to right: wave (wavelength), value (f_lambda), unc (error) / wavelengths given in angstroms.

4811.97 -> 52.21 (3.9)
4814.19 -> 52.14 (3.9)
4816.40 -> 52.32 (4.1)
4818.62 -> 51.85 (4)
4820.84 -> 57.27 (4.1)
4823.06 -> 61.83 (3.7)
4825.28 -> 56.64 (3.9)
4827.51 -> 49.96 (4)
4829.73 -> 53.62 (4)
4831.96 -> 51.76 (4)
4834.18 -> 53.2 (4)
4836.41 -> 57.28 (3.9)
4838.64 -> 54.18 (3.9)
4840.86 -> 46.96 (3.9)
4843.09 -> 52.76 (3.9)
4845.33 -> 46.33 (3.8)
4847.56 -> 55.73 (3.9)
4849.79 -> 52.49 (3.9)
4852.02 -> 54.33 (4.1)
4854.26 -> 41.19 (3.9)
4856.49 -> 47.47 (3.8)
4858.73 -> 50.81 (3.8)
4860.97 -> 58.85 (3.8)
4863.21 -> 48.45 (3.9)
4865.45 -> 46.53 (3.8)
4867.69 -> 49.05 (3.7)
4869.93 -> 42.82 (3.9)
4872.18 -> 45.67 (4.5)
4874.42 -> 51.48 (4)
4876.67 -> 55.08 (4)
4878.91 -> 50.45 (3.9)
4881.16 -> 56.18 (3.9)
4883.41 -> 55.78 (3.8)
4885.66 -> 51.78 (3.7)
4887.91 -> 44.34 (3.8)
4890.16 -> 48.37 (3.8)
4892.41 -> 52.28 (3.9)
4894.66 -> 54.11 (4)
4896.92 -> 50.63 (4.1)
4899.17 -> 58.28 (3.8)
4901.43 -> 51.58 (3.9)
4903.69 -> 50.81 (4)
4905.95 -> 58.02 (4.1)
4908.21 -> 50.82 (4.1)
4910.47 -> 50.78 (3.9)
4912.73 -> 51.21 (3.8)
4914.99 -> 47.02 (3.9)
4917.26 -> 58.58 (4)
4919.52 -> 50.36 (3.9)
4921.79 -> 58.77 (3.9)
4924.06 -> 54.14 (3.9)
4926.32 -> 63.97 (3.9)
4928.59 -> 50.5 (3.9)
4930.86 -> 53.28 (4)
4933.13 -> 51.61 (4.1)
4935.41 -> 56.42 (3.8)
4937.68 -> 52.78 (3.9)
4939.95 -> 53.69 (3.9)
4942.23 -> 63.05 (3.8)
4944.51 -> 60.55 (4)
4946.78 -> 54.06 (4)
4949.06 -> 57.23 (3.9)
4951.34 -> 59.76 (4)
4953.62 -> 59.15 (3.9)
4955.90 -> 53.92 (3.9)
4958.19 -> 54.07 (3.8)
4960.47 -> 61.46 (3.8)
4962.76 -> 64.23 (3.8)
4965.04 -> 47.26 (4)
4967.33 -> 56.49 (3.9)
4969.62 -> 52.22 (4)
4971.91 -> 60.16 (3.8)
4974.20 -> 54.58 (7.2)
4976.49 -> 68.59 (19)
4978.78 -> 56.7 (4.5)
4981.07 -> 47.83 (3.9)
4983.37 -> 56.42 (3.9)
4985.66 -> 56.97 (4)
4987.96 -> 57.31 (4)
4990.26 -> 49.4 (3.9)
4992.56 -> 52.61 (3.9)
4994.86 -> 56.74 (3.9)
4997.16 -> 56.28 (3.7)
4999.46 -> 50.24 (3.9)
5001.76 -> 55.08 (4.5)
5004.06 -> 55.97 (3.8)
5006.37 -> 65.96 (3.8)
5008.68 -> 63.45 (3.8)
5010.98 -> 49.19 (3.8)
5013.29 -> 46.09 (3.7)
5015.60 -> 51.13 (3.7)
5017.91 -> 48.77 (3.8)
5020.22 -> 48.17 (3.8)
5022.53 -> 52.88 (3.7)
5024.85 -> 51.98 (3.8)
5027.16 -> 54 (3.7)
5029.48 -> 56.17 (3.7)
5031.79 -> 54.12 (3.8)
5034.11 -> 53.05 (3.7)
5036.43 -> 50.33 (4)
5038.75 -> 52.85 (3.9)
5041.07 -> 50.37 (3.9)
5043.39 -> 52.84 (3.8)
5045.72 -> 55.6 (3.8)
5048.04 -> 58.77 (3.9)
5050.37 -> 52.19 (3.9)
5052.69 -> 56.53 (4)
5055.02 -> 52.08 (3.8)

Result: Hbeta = 1.3 angstroms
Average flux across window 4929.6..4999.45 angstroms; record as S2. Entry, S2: 56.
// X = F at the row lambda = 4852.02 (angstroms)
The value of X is 54.33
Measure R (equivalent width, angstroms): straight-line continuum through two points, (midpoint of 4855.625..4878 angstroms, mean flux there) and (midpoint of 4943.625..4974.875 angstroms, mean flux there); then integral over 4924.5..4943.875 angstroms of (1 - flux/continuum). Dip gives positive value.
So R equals -0.3 angstroms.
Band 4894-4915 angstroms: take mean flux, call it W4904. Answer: 52.6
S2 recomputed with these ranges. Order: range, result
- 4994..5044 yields 53.4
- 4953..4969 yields 56.4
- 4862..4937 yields 52.1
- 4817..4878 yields 51.6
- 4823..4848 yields 52.9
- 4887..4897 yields 50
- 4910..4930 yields 54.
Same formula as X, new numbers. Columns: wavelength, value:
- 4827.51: 49.96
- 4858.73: 50.81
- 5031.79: 54.12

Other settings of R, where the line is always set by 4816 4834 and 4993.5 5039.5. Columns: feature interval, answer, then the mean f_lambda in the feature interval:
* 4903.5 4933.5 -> 0.2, 53.7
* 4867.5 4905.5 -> 2.0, 51.3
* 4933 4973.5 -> -2.1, 56.7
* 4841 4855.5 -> 1.1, 50.2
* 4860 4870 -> 0.8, 49.7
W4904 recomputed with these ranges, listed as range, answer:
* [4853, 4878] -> 48.9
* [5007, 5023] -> 51.8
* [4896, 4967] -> 55.1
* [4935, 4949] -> 56.8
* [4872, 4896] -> 51.6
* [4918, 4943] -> 55.3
